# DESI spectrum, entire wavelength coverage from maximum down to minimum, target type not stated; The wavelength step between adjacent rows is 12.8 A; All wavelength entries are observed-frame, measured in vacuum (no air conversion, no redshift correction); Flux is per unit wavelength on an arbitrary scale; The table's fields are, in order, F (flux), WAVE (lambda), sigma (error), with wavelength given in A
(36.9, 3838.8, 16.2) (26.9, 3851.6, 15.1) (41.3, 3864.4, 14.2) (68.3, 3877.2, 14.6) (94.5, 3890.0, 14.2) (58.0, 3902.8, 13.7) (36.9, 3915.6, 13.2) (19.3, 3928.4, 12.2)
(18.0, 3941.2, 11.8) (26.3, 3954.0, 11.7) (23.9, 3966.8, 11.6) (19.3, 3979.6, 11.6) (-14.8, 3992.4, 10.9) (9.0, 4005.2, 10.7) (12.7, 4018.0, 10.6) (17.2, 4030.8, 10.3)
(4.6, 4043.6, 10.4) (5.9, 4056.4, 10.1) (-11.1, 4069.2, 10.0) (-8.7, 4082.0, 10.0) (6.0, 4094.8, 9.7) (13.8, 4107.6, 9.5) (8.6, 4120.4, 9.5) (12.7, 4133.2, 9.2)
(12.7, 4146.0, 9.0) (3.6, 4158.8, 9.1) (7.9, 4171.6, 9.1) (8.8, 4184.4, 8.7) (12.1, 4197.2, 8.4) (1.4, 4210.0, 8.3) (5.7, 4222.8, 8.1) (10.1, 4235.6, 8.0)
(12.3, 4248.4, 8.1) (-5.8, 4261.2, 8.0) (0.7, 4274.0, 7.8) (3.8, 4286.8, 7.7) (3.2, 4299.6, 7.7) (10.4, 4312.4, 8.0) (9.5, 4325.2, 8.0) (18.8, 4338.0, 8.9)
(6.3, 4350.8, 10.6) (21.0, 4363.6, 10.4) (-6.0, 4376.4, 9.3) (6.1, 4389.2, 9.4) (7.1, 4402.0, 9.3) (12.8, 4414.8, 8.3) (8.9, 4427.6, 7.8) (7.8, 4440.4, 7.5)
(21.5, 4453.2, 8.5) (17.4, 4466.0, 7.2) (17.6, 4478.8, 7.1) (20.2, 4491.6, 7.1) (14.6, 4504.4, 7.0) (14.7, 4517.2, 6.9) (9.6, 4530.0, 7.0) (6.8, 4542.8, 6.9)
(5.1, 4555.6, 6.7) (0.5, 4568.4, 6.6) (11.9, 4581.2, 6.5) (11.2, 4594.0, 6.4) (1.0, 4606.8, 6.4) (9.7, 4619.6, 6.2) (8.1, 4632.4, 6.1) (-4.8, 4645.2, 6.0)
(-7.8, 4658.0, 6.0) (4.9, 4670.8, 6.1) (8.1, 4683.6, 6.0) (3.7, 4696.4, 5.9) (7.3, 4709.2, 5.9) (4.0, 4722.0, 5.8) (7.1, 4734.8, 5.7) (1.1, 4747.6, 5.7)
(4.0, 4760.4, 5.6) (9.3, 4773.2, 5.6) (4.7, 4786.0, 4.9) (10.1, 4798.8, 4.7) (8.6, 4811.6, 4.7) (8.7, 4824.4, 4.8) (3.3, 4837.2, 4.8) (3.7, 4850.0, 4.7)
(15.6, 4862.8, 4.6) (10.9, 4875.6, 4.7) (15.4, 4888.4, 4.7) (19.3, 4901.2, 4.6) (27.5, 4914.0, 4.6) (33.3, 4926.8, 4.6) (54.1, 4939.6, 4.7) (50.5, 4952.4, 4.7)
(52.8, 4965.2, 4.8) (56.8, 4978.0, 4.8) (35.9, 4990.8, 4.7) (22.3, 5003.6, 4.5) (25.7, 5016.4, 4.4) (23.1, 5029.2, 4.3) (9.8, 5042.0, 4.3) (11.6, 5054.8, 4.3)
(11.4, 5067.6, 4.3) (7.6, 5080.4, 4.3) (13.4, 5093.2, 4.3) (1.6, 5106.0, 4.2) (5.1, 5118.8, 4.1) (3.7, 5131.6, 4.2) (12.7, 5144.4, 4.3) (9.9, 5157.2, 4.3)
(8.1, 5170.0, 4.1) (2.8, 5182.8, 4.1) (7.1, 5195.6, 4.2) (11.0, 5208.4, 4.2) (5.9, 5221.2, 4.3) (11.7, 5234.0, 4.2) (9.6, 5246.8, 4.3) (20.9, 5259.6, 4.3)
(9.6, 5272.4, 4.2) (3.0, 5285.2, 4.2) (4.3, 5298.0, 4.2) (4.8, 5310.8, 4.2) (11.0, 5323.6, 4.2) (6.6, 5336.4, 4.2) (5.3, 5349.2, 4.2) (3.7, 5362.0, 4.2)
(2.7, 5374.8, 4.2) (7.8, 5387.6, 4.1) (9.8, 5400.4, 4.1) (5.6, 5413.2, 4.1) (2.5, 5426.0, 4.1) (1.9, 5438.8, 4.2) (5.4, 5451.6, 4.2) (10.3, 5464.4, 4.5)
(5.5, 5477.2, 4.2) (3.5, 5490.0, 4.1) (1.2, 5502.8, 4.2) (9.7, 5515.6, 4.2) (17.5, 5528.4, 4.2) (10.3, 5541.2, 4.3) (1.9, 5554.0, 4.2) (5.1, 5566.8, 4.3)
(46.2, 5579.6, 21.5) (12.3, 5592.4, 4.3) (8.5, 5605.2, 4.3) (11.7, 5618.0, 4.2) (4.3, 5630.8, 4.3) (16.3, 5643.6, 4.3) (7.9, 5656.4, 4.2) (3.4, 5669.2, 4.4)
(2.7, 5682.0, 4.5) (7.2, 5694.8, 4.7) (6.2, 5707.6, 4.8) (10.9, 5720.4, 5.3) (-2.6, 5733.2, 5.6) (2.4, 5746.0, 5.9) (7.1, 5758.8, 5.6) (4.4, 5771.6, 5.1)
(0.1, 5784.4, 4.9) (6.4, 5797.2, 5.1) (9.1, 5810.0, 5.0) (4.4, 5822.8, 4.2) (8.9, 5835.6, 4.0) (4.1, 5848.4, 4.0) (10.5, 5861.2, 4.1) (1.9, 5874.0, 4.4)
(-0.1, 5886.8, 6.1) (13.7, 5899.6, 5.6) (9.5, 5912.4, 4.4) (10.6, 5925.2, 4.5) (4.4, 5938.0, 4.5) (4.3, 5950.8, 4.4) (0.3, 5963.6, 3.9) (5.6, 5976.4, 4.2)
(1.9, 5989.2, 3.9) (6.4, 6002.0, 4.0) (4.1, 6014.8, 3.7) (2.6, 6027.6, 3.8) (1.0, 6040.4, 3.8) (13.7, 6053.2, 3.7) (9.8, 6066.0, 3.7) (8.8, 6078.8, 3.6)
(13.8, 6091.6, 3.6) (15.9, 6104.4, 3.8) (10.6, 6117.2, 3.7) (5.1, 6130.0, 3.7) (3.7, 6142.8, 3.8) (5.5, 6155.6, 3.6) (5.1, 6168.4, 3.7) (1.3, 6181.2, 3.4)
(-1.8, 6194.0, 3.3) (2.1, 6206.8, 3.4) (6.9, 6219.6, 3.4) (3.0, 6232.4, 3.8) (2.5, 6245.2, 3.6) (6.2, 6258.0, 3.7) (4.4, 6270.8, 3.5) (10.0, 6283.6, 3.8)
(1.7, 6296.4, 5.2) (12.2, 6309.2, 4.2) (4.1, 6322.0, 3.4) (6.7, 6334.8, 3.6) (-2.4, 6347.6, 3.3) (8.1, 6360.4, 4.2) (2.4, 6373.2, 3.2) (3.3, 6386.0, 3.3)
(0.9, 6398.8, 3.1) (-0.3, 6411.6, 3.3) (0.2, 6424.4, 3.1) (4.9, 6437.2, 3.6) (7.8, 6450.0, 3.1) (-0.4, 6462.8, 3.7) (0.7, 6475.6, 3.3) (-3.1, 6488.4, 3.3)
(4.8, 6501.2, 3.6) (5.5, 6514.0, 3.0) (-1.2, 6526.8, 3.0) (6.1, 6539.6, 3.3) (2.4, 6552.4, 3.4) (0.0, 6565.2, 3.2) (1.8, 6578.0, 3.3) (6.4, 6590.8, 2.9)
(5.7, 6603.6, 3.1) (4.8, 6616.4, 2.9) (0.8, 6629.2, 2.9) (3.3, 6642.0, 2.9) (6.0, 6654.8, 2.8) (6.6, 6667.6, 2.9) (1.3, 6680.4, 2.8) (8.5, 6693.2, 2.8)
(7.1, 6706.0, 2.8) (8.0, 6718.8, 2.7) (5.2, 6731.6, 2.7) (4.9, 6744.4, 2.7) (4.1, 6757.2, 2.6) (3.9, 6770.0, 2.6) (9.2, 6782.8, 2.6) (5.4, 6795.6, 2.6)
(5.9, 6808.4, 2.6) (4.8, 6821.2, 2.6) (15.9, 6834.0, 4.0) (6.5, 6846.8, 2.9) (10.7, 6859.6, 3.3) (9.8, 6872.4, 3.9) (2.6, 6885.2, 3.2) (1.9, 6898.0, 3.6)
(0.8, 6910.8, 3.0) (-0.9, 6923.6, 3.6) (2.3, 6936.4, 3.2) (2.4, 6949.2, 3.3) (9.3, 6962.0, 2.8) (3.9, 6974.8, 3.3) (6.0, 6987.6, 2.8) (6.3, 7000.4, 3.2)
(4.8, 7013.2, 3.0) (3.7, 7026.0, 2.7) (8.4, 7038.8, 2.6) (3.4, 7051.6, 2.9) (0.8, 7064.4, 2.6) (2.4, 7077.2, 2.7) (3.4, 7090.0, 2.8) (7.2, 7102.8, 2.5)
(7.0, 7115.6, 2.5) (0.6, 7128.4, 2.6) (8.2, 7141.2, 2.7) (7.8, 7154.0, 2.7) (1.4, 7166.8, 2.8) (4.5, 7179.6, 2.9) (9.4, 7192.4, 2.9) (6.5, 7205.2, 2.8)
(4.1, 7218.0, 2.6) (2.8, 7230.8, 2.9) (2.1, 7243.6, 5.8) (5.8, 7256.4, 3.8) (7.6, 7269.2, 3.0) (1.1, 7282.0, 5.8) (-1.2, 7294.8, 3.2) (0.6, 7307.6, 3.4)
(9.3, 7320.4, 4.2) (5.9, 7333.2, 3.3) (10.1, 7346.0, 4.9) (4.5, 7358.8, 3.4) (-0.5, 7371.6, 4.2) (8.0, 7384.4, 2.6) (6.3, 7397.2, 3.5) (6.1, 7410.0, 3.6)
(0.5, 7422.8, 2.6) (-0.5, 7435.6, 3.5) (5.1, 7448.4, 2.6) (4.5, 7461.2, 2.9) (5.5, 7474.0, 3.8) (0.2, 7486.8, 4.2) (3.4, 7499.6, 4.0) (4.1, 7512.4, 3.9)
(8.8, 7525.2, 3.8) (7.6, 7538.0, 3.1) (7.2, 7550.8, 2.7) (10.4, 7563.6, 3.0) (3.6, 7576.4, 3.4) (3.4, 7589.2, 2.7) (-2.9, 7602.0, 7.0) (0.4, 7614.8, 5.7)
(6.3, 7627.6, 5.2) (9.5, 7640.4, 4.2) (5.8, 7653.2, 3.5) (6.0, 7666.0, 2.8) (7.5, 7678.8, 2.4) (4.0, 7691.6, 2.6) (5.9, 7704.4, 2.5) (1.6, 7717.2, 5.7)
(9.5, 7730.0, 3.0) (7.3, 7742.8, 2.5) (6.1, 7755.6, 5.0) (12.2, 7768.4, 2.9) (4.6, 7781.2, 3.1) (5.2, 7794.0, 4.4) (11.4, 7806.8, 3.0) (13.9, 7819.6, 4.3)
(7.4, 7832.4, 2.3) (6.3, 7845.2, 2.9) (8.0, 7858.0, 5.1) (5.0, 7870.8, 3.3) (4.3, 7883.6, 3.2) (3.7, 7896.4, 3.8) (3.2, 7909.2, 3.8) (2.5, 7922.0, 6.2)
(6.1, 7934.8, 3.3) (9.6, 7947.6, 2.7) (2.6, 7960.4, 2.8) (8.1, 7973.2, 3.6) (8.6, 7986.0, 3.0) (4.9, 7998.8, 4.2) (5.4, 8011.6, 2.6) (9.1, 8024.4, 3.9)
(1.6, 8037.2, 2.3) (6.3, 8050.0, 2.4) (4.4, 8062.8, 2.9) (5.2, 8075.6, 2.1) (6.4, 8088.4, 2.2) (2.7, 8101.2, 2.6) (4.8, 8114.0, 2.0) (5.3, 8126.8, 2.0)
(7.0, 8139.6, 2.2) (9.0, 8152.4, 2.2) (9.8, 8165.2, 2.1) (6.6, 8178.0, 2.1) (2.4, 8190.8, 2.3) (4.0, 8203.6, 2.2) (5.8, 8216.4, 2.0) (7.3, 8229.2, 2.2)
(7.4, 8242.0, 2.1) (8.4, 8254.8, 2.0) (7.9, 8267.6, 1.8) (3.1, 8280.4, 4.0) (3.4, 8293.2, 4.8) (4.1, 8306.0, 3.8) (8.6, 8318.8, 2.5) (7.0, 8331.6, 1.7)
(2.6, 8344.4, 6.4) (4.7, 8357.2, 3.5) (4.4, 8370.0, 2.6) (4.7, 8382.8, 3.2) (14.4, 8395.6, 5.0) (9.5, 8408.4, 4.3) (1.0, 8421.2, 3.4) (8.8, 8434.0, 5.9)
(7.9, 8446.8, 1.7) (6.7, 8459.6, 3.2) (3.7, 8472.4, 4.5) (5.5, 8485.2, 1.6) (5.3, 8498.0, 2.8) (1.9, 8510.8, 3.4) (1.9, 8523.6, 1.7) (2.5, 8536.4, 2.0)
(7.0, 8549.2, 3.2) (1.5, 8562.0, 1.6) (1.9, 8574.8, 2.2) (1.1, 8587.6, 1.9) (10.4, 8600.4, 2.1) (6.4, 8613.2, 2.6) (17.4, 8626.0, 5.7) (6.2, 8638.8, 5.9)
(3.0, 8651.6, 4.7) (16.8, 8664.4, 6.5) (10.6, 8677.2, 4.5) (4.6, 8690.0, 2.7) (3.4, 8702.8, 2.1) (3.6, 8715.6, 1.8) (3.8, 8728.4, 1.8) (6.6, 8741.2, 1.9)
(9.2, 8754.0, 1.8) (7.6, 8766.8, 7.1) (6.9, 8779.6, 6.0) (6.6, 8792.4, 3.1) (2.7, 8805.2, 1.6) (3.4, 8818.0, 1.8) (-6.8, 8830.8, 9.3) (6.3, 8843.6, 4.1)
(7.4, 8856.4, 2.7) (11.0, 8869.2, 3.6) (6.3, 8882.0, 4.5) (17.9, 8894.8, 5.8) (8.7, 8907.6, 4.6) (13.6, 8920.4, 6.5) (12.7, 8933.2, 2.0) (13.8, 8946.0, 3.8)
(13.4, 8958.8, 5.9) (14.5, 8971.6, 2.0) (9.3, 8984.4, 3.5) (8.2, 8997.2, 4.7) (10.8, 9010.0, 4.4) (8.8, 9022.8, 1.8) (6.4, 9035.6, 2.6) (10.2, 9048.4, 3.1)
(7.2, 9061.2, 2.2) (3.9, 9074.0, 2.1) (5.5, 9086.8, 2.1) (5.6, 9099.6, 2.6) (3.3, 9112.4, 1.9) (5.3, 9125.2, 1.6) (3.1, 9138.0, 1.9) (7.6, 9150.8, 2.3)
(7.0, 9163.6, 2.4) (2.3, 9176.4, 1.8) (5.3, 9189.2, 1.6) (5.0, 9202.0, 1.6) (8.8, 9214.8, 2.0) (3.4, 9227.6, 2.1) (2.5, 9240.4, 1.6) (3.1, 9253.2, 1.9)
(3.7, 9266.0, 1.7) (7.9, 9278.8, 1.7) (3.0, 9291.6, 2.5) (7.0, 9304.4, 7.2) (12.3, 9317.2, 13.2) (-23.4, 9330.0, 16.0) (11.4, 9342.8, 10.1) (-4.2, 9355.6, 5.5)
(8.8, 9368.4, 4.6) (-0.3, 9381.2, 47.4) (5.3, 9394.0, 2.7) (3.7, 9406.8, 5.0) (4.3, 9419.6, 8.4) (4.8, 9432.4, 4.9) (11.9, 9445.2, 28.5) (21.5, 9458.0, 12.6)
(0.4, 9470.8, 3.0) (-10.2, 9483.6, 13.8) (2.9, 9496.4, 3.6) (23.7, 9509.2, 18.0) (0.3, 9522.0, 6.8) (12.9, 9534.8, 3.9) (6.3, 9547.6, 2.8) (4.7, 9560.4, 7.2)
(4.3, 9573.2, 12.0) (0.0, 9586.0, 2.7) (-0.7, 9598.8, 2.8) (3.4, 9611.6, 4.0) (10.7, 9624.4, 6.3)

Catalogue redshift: 2.20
